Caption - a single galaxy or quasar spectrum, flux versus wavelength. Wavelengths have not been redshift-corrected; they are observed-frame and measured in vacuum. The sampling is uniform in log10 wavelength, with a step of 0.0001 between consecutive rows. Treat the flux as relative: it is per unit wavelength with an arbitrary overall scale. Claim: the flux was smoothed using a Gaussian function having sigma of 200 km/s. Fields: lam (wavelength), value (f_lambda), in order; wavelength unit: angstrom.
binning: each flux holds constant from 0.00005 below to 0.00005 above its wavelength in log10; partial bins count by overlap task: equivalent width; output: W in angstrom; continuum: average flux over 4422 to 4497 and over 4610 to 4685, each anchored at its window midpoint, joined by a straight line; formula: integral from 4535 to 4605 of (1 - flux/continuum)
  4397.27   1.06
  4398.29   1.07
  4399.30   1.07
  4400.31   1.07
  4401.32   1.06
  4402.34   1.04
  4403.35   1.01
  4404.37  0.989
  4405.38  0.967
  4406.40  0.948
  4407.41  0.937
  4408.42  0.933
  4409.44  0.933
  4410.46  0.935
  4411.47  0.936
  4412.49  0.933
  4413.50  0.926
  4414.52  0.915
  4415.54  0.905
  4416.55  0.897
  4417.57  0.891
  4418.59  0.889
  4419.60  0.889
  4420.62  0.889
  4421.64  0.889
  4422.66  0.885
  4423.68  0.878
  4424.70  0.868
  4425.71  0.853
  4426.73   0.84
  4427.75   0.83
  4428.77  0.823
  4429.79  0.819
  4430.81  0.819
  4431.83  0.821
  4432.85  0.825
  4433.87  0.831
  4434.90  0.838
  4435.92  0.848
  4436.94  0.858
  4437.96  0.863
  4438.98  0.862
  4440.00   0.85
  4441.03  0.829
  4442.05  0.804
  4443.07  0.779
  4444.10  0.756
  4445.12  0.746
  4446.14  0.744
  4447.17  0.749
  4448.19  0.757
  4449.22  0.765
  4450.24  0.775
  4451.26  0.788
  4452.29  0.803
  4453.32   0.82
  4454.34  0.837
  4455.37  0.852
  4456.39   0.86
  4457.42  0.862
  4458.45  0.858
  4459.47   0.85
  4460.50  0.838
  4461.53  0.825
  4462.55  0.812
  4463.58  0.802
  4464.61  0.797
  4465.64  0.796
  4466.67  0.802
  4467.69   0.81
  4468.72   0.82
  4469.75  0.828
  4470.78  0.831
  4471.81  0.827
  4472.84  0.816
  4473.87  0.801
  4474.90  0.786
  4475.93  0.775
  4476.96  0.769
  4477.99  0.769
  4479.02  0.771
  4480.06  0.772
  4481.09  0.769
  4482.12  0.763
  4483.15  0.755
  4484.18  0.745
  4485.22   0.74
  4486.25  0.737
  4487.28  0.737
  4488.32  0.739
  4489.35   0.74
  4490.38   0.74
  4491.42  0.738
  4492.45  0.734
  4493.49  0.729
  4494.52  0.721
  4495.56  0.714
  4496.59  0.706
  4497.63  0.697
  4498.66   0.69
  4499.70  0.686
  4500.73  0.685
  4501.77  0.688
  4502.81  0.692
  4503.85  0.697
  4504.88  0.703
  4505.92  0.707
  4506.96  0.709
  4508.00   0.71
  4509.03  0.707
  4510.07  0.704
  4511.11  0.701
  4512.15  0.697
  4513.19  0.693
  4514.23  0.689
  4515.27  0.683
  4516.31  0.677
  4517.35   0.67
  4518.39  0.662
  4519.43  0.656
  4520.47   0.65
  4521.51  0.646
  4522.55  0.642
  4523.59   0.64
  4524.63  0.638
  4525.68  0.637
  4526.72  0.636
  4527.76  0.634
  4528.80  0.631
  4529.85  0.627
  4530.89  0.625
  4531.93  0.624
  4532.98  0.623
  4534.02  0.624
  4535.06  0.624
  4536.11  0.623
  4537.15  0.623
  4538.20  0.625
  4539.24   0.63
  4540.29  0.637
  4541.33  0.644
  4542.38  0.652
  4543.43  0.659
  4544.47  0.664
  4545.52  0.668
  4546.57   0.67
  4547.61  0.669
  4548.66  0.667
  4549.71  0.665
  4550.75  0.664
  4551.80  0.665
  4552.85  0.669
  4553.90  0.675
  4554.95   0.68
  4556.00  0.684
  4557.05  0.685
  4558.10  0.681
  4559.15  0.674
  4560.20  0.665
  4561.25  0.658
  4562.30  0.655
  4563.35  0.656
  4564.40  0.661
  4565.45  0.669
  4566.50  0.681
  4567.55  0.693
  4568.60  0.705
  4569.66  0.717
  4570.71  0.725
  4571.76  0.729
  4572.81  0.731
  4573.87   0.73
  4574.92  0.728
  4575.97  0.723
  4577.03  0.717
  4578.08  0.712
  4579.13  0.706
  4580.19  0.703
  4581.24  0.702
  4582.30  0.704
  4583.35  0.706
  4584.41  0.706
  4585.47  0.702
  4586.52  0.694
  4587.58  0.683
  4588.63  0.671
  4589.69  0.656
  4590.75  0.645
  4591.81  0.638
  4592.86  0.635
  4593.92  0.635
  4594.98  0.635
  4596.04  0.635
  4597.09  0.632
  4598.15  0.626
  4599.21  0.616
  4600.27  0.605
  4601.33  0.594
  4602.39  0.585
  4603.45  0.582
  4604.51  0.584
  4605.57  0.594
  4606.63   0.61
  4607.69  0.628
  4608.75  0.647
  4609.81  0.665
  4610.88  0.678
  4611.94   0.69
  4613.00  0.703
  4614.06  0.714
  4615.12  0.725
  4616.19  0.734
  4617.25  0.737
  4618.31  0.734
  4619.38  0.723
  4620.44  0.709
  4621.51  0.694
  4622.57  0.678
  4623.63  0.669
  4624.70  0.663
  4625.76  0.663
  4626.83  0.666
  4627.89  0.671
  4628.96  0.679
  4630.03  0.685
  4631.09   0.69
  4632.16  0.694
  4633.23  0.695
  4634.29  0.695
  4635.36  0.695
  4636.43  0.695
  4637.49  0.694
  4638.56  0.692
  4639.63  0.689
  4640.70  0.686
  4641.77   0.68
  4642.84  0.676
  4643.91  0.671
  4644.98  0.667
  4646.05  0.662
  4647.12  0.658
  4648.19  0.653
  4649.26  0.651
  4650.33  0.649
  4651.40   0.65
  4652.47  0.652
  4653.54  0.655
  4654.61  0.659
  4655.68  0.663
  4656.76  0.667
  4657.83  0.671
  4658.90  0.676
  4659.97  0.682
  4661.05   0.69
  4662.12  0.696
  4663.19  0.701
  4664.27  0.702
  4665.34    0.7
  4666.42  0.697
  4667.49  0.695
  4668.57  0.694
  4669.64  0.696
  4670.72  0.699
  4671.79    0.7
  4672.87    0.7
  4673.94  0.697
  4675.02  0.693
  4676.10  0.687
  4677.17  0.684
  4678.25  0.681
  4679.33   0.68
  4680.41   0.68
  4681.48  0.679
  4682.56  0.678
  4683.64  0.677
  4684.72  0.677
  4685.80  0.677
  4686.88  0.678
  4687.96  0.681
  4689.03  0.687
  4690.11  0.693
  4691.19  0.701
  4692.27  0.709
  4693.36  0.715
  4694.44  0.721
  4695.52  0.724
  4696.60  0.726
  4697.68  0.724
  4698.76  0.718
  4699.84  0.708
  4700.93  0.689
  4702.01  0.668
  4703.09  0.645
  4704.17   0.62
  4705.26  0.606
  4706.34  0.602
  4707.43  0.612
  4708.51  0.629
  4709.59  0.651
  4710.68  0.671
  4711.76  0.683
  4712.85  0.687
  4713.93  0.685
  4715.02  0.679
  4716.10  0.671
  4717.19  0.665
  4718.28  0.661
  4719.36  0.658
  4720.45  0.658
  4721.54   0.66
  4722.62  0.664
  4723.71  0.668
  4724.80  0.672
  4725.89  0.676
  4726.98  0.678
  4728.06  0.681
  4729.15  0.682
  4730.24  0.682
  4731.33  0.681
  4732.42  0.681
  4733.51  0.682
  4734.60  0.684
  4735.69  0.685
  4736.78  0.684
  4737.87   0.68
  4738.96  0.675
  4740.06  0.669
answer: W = 6.25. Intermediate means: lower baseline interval 0.799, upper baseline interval 0.685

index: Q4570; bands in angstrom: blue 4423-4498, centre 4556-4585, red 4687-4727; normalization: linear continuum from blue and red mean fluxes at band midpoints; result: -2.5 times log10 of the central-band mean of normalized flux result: 0.07 mag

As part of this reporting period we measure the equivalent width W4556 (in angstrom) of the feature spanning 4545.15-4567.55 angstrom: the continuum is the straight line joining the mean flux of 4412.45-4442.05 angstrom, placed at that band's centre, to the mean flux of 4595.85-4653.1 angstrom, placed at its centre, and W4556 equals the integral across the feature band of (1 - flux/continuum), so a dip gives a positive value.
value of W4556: 2.0 angstrom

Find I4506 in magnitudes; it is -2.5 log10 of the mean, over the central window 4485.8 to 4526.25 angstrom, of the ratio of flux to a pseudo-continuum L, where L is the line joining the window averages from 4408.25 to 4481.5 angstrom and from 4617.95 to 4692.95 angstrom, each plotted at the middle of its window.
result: 0.14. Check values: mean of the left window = 0.833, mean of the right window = 0.683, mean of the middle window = 0.694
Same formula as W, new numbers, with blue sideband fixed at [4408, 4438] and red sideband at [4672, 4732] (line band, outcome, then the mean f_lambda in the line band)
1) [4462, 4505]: 3.97 angstrom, 0.756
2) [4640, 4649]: 0.62 angstrom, 0.669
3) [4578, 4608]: 4.24 angstrom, 0.648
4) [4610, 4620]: 0.35 angstrom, 0.713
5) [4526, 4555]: 5.35 angstrom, 0.646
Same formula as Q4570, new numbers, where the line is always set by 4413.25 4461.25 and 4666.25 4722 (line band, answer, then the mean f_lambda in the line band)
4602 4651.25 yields 0.073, 0.674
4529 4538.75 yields 0.238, 0.624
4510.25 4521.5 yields 0.166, 0.677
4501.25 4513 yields 0.136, 0.701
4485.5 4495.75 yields 0.100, 0.734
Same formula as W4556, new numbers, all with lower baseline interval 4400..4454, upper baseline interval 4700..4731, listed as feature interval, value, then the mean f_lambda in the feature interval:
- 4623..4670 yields 2.2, 0.678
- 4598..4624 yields 2.6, 0.662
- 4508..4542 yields 6.3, 0.652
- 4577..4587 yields 0.7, 0.705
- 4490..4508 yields 2.4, 0.707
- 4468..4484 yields 0.9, 0.789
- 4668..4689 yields 0.1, 0.686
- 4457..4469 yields 0.3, 0.823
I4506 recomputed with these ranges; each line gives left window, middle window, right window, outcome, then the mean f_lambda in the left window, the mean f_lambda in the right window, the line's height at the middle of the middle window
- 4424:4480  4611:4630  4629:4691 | 0.016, 0.814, 0.682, 0.707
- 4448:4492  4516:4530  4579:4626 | 0.150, 0.793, 0.665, 0.742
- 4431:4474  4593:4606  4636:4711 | 0.185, 0.815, 0.679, 0.725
